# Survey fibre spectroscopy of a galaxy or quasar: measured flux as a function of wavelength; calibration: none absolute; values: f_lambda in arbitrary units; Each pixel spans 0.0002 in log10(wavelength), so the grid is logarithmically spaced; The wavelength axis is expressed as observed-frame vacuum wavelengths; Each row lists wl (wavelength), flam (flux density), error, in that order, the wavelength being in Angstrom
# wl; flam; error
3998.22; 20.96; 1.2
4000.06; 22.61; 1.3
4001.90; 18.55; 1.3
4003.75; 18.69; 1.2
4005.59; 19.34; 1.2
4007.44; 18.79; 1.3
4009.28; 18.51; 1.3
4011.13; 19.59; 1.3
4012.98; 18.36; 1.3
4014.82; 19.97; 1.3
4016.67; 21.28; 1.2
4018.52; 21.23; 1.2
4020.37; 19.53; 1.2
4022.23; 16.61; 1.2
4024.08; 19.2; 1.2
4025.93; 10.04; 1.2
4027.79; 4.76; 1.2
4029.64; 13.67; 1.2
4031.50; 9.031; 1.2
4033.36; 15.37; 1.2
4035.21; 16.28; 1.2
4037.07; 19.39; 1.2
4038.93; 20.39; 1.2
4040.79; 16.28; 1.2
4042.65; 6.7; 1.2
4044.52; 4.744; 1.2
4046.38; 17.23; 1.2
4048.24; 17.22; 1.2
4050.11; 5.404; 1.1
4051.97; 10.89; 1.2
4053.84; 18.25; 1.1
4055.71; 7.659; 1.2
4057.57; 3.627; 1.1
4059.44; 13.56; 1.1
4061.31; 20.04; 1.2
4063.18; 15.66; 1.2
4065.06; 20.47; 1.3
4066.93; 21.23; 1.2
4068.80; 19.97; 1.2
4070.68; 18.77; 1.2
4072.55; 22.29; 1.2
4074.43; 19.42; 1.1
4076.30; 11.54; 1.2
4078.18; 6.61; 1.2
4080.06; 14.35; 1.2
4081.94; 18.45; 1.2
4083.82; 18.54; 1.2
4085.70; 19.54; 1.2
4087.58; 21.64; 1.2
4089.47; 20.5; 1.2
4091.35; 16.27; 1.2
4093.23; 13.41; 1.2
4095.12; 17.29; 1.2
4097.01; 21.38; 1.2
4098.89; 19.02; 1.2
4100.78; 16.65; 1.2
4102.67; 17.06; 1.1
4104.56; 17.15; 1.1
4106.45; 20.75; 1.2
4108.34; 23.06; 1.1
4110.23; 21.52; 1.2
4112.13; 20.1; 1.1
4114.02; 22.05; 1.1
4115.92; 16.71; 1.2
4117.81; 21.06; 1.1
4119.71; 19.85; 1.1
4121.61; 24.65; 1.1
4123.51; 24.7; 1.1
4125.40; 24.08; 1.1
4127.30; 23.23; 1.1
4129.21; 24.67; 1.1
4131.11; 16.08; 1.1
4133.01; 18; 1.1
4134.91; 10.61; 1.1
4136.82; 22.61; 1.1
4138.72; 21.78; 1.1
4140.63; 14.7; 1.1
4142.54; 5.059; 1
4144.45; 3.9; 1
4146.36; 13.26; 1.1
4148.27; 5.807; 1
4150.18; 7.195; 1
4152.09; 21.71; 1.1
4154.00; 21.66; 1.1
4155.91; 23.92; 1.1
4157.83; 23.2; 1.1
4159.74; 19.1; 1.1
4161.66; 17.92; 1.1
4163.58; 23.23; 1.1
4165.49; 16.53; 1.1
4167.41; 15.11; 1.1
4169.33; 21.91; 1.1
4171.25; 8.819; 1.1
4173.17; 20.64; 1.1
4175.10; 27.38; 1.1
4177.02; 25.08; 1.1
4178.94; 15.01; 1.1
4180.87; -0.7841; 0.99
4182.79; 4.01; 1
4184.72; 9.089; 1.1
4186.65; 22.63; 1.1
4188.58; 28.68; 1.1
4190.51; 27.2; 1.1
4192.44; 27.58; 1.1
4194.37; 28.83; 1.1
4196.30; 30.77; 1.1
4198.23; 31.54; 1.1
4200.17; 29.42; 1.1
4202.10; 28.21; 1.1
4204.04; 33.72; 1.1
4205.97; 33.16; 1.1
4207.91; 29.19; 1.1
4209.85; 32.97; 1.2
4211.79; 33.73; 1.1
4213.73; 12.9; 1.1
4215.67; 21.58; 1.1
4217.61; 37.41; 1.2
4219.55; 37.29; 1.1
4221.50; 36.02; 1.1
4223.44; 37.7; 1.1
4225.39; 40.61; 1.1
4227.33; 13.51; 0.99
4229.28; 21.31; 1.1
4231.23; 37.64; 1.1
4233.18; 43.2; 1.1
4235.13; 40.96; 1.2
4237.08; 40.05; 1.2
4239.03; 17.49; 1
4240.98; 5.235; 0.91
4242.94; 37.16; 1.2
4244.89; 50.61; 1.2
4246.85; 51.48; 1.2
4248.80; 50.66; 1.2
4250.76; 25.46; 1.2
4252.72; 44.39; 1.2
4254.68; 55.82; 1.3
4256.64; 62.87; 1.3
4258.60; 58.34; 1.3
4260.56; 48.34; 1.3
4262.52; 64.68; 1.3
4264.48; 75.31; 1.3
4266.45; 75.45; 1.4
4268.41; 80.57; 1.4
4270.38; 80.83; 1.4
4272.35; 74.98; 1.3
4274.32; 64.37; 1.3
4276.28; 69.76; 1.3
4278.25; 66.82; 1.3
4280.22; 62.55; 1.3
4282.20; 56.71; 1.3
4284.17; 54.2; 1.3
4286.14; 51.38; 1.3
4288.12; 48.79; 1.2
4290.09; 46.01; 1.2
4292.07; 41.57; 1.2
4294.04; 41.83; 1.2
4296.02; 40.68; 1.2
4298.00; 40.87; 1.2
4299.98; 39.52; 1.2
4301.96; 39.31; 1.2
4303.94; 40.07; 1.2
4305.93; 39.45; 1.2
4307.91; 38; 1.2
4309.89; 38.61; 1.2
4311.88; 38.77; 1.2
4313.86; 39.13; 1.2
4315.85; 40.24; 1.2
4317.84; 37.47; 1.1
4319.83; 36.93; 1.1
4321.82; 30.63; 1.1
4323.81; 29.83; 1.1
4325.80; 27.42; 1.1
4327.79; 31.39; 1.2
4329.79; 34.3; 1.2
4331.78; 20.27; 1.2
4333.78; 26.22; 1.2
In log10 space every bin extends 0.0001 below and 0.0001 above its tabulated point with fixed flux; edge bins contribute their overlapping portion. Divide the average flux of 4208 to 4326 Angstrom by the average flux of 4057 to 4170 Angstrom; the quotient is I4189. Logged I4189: 2.46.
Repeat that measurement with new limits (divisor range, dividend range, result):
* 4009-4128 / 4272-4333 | 2.55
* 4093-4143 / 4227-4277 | 2.58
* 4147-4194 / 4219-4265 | 2.27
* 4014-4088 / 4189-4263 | 2.31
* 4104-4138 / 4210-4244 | 1.47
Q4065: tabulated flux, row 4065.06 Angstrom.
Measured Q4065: 20.47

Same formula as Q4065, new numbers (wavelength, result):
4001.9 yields 18.55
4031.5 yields 9.031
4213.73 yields 12.9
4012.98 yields 18.36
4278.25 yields 66.82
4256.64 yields 62.87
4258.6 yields 58.34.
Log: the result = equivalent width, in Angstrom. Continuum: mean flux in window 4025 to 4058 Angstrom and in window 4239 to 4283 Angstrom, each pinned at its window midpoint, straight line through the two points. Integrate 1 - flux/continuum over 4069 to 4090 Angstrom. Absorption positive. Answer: 2.50 Angstrom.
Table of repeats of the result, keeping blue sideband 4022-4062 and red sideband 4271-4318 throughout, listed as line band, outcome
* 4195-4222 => 4.3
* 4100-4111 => 1.3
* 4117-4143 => 5.6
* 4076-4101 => 3.3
